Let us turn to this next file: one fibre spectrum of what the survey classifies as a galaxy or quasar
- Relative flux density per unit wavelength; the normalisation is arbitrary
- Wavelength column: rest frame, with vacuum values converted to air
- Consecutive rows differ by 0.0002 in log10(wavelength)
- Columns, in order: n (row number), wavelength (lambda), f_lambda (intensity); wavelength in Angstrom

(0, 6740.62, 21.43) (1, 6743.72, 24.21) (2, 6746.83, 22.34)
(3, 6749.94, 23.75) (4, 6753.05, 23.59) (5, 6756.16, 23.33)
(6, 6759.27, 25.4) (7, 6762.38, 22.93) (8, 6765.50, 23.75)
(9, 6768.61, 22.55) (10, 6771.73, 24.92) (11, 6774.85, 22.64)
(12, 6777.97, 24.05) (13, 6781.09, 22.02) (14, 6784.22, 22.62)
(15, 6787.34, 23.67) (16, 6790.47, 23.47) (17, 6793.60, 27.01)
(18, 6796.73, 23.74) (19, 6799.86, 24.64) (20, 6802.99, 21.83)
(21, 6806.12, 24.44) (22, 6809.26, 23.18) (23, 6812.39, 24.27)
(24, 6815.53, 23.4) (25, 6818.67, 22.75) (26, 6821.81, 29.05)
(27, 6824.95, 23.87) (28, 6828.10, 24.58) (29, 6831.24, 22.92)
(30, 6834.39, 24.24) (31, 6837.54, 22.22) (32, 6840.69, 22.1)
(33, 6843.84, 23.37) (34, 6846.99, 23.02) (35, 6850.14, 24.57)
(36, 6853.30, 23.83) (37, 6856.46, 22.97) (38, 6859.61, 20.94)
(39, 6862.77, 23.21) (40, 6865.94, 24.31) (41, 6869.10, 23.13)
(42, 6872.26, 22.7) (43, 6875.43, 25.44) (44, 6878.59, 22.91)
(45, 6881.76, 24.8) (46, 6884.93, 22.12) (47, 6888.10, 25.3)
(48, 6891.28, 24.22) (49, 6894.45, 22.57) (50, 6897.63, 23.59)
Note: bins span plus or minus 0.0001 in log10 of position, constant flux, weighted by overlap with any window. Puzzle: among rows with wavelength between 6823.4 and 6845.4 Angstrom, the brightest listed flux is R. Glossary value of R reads 24.58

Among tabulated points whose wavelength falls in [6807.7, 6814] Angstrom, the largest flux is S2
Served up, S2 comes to 24.27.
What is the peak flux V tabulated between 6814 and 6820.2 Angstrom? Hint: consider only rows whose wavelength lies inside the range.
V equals 23.4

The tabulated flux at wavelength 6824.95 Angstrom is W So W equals 23.87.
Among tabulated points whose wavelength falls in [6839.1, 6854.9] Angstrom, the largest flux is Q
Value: 24.57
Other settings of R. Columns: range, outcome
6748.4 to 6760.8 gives 25.4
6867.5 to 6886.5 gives 25.44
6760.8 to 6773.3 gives 24.92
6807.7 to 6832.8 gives 29.05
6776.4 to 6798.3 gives 27.01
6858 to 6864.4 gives 23.21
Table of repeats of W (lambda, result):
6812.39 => 24.27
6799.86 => 24.64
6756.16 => 23.33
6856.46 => 22.97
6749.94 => 23.75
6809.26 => 23.18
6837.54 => 22.22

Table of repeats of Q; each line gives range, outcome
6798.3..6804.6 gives 24.64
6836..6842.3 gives 22.22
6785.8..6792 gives 23.67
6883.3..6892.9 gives 25.3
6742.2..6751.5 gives 24.21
